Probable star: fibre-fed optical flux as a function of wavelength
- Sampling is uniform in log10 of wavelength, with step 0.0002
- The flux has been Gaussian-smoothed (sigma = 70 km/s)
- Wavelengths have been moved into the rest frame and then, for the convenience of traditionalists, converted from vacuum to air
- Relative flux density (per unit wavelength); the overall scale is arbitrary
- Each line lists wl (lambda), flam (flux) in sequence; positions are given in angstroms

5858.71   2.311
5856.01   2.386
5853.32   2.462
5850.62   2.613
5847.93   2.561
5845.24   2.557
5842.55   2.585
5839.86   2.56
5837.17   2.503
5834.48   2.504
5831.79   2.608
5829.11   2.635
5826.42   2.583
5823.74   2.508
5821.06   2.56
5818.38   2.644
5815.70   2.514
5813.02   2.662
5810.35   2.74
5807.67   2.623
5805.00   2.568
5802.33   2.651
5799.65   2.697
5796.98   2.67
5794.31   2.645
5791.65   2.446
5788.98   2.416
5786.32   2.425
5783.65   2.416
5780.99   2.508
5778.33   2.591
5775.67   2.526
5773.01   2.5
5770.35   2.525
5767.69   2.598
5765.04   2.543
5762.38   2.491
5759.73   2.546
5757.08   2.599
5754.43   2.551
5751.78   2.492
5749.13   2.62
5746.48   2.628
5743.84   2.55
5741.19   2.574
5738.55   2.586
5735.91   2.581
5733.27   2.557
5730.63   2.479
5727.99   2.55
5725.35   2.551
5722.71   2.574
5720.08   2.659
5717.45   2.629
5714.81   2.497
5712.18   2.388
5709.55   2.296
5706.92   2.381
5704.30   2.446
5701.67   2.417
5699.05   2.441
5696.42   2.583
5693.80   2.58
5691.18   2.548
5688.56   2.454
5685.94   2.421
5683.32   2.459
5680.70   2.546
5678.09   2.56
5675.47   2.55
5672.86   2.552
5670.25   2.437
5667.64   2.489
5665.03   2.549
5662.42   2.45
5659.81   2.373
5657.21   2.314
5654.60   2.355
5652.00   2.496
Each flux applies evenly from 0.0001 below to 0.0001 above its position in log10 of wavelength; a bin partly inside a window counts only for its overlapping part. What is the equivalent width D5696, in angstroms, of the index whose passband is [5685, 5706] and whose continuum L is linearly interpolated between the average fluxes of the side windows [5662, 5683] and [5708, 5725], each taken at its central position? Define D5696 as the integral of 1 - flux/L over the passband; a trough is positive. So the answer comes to 0.2 angstroms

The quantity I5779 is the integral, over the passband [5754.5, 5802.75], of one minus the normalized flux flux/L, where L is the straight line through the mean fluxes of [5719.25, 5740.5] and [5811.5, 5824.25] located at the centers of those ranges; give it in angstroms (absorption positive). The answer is 0.64 angstroms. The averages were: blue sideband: 2.57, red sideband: 2.59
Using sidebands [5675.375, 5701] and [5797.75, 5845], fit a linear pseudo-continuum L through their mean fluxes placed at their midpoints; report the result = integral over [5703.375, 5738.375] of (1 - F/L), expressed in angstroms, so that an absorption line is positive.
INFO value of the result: 0.29 angstroms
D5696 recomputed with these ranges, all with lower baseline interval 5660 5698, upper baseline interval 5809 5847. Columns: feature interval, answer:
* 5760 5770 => 0.03 angstroms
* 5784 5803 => 0.09 angstroms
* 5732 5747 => -0.23 angstroms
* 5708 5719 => 0.30 angstroms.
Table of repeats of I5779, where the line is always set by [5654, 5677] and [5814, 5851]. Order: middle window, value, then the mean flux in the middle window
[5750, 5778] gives -0.2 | 2.54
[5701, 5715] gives 0.5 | 2.4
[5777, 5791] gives 0.4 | 2.47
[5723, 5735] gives -0.2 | 2.54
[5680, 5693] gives -0.1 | 2.49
